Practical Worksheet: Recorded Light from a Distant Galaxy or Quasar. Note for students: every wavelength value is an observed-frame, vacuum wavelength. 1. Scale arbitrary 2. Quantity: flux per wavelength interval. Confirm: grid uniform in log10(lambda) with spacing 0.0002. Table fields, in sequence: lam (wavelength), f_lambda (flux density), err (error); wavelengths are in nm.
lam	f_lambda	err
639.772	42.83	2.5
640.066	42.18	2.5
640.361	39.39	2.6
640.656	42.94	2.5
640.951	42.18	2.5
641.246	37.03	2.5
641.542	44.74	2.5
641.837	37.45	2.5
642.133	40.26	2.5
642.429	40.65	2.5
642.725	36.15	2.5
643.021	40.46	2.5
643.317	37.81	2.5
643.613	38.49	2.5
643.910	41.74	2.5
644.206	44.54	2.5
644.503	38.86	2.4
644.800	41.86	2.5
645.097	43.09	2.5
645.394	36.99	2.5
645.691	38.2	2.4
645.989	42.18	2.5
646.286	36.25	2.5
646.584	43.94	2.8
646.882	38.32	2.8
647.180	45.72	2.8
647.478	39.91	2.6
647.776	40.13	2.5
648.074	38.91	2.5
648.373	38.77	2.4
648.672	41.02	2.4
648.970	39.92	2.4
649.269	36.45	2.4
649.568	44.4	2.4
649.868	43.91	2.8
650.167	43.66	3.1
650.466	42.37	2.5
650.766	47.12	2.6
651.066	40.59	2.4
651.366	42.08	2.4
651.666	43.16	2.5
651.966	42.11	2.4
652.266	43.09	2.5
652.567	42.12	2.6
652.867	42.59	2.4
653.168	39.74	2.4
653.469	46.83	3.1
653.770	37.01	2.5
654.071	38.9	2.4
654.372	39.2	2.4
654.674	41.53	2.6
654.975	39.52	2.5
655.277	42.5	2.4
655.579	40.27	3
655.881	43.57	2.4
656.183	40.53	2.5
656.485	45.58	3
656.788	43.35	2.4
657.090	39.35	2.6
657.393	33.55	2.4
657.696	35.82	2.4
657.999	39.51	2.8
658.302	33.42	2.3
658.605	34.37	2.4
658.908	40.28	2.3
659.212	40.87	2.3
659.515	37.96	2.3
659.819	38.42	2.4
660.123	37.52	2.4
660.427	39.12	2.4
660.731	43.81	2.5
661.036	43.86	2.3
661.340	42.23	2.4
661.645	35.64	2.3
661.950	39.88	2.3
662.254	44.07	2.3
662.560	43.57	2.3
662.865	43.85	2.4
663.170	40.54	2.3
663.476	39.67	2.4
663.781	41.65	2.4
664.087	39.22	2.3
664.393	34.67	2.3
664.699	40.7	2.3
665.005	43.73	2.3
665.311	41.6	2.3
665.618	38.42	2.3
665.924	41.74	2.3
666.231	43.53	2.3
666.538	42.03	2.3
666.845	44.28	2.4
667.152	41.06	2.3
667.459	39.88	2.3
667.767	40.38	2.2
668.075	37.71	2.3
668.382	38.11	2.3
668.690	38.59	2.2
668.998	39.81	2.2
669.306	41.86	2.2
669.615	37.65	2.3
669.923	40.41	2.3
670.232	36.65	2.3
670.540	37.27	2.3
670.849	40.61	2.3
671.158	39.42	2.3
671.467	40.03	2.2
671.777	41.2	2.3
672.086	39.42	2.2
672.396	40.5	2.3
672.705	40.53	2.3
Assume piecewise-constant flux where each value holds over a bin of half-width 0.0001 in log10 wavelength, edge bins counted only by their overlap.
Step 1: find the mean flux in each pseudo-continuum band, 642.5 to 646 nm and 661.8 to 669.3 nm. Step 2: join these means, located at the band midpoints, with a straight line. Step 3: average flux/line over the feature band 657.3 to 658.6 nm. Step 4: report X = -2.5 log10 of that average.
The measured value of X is 0.142 mag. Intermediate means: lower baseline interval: 40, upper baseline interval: 40.8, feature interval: 35.5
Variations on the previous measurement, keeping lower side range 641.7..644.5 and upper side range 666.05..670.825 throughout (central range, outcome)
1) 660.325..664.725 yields -0.025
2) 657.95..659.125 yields 0.084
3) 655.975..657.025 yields -0.080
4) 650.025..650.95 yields -0.116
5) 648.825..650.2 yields -0.046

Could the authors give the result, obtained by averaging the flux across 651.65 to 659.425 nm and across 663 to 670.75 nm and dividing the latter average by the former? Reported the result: 0.99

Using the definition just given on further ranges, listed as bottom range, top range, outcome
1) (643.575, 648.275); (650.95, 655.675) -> 1.02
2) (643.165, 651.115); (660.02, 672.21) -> 0.99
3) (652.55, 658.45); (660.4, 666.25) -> 1.02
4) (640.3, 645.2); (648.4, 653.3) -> 1.04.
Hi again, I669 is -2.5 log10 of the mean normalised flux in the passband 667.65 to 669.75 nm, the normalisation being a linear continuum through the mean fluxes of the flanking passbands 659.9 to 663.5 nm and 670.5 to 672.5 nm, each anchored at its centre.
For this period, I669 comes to 0.03 mag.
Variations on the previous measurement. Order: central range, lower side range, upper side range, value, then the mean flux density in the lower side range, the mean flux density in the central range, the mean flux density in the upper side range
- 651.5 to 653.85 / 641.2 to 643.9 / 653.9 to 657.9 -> -0.058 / 39.4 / 42.2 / 40.3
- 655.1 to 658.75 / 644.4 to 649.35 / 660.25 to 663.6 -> 0.045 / 40.1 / 39.3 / 41.5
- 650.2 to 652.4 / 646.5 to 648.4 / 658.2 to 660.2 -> -0.083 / 40.8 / 43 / 37.7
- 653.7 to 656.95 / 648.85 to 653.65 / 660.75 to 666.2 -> 0.021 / 42.5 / 41.2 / 41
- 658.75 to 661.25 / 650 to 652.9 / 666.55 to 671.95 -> 0.030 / 42.9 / 40.3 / 39.8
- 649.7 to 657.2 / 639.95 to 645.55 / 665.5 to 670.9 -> -0.049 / 40.3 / 42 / 40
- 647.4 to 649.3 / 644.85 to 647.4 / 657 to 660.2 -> 0.015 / 40.6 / 39.5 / 37.3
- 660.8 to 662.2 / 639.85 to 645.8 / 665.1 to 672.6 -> -0.019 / 40.3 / 40.9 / 40.1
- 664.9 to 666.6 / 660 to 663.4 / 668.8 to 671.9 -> -0.036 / 41.3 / 41.8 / 39.5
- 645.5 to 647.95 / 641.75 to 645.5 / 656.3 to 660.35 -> -0.024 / 39.9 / 40.5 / 38.5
